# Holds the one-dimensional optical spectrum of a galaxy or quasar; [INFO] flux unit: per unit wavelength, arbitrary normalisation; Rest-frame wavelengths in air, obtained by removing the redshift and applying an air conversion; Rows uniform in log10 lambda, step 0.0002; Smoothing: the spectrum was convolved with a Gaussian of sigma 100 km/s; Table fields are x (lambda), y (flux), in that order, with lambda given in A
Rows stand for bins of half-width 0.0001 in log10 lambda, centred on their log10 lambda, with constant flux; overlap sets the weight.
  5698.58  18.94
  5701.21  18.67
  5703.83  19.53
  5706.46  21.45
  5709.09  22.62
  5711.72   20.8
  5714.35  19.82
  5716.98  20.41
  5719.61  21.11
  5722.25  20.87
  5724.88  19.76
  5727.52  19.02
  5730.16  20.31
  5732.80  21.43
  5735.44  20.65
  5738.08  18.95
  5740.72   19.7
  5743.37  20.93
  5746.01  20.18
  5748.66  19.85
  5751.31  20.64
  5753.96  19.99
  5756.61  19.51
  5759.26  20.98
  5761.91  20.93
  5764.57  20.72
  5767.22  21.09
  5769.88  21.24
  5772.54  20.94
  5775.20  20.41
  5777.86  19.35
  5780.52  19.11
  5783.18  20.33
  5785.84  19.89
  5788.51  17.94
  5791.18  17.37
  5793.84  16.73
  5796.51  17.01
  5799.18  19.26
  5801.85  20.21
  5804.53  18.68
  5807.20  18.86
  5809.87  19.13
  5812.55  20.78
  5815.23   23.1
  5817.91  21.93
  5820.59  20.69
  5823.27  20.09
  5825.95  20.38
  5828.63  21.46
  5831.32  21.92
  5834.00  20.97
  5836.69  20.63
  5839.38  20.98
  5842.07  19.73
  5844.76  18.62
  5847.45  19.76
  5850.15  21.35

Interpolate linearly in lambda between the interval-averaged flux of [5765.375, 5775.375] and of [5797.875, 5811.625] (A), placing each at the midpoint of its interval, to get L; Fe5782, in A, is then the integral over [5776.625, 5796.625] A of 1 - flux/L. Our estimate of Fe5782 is 1.6 A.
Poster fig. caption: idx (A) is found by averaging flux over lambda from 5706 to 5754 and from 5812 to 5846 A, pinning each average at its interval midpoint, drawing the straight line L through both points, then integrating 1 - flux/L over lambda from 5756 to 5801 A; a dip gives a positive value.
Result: 2.3 A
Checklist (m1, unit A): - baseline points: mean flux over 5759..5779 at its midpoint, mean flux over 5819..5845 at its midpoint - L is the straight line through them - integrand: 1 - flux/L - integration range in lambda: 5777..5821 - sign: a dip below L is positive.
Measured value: 2.7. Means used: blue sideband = 20.7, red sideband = 20.6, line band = 19.4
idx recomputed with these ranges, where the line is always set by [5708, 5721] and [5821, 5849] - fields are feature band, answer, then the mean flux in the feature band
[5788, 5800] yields 1.8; 17.6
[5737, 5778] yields 0.8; 20.4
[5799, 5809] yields 0.7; 19.3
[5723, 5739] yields 0.6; 20.1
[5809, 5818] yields -0.3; 21.2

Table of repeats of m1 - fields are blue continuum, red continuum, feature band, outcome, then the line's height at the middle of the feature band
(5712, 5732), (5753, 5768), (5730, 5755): 0.17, 20.4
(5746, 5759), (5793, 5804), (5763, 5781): -1.03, 19.4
